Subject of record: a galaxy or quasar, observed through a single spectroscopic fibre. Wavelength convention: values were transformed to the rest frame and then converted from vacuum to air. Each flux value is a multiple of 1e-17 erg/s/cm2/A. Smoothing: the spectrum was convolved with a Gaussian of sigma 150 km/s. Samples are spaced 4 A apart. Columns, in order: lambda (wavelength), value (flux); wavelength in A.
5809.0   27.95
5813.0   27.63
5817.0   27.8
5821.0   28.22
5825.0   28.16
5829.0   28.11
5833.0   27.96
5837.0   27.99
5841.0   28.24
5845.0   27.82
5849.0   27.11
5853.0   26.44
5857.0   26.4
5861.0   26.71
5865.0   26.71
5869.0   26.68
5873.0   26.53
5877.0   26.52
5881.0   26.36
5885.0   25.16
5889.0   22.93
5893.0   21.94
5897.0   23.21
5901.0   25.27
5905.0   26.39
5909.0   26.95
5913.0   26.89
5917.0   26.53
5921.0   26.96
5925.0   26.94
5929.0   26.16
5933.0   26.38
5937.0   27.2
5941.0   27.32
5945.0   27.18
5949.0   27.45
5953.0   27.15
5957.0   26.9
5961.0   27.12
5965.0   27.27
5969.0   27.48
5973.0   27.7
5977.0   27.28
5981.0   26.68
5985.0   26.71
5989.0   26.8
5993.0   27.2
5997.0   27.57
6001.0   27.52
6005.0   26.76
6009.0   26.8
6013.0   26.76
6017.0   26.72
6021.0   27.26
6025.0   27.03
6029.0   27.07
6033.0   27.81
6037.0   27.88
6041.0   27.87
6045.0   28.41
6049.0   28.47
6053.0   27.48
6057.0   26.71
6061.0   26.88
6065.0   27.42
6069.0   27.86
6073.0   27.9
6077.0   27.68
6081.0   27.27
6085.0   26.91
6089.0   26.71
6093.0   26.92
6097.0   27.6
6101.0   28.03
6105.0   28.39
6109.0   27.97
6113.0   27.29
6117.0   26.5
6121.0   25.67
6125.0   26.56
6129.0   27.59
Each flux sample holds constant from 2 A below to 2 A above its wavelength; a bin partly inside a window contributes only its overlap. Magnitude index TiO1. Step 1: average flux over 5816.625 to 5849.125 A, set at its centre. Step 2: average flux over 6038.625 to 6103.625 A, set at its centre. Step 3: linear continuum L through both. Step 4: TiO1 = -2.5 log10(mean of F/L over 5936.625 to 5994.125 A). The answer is 0.02 mag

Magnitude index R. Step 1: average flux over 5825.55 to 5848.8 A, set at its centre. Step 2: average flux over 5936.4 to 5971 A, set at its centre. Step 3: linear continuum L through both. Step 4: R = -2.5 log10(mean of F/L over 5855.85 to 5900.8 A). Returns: 0.10 mag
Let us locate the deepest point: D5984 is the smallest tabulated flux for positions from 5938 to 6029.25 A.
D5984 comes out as 26.68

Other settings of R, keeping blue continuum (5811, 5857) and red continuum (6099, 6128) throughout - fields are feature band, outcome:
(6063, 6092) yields 0.00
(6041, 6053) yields -0.03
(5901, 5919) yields 0.04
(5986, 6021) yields 0.02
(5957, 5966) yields 0.01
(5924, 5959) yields 0.02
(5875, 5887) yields 0.07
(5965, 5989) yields 0.01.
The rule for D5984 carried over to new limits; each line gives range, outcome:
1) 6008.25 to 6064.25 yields 26.71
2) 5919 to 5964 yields 26.16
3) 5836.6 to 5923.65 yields 21.94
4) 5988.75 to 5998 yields 26.8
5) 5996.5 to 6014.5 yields 26.76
